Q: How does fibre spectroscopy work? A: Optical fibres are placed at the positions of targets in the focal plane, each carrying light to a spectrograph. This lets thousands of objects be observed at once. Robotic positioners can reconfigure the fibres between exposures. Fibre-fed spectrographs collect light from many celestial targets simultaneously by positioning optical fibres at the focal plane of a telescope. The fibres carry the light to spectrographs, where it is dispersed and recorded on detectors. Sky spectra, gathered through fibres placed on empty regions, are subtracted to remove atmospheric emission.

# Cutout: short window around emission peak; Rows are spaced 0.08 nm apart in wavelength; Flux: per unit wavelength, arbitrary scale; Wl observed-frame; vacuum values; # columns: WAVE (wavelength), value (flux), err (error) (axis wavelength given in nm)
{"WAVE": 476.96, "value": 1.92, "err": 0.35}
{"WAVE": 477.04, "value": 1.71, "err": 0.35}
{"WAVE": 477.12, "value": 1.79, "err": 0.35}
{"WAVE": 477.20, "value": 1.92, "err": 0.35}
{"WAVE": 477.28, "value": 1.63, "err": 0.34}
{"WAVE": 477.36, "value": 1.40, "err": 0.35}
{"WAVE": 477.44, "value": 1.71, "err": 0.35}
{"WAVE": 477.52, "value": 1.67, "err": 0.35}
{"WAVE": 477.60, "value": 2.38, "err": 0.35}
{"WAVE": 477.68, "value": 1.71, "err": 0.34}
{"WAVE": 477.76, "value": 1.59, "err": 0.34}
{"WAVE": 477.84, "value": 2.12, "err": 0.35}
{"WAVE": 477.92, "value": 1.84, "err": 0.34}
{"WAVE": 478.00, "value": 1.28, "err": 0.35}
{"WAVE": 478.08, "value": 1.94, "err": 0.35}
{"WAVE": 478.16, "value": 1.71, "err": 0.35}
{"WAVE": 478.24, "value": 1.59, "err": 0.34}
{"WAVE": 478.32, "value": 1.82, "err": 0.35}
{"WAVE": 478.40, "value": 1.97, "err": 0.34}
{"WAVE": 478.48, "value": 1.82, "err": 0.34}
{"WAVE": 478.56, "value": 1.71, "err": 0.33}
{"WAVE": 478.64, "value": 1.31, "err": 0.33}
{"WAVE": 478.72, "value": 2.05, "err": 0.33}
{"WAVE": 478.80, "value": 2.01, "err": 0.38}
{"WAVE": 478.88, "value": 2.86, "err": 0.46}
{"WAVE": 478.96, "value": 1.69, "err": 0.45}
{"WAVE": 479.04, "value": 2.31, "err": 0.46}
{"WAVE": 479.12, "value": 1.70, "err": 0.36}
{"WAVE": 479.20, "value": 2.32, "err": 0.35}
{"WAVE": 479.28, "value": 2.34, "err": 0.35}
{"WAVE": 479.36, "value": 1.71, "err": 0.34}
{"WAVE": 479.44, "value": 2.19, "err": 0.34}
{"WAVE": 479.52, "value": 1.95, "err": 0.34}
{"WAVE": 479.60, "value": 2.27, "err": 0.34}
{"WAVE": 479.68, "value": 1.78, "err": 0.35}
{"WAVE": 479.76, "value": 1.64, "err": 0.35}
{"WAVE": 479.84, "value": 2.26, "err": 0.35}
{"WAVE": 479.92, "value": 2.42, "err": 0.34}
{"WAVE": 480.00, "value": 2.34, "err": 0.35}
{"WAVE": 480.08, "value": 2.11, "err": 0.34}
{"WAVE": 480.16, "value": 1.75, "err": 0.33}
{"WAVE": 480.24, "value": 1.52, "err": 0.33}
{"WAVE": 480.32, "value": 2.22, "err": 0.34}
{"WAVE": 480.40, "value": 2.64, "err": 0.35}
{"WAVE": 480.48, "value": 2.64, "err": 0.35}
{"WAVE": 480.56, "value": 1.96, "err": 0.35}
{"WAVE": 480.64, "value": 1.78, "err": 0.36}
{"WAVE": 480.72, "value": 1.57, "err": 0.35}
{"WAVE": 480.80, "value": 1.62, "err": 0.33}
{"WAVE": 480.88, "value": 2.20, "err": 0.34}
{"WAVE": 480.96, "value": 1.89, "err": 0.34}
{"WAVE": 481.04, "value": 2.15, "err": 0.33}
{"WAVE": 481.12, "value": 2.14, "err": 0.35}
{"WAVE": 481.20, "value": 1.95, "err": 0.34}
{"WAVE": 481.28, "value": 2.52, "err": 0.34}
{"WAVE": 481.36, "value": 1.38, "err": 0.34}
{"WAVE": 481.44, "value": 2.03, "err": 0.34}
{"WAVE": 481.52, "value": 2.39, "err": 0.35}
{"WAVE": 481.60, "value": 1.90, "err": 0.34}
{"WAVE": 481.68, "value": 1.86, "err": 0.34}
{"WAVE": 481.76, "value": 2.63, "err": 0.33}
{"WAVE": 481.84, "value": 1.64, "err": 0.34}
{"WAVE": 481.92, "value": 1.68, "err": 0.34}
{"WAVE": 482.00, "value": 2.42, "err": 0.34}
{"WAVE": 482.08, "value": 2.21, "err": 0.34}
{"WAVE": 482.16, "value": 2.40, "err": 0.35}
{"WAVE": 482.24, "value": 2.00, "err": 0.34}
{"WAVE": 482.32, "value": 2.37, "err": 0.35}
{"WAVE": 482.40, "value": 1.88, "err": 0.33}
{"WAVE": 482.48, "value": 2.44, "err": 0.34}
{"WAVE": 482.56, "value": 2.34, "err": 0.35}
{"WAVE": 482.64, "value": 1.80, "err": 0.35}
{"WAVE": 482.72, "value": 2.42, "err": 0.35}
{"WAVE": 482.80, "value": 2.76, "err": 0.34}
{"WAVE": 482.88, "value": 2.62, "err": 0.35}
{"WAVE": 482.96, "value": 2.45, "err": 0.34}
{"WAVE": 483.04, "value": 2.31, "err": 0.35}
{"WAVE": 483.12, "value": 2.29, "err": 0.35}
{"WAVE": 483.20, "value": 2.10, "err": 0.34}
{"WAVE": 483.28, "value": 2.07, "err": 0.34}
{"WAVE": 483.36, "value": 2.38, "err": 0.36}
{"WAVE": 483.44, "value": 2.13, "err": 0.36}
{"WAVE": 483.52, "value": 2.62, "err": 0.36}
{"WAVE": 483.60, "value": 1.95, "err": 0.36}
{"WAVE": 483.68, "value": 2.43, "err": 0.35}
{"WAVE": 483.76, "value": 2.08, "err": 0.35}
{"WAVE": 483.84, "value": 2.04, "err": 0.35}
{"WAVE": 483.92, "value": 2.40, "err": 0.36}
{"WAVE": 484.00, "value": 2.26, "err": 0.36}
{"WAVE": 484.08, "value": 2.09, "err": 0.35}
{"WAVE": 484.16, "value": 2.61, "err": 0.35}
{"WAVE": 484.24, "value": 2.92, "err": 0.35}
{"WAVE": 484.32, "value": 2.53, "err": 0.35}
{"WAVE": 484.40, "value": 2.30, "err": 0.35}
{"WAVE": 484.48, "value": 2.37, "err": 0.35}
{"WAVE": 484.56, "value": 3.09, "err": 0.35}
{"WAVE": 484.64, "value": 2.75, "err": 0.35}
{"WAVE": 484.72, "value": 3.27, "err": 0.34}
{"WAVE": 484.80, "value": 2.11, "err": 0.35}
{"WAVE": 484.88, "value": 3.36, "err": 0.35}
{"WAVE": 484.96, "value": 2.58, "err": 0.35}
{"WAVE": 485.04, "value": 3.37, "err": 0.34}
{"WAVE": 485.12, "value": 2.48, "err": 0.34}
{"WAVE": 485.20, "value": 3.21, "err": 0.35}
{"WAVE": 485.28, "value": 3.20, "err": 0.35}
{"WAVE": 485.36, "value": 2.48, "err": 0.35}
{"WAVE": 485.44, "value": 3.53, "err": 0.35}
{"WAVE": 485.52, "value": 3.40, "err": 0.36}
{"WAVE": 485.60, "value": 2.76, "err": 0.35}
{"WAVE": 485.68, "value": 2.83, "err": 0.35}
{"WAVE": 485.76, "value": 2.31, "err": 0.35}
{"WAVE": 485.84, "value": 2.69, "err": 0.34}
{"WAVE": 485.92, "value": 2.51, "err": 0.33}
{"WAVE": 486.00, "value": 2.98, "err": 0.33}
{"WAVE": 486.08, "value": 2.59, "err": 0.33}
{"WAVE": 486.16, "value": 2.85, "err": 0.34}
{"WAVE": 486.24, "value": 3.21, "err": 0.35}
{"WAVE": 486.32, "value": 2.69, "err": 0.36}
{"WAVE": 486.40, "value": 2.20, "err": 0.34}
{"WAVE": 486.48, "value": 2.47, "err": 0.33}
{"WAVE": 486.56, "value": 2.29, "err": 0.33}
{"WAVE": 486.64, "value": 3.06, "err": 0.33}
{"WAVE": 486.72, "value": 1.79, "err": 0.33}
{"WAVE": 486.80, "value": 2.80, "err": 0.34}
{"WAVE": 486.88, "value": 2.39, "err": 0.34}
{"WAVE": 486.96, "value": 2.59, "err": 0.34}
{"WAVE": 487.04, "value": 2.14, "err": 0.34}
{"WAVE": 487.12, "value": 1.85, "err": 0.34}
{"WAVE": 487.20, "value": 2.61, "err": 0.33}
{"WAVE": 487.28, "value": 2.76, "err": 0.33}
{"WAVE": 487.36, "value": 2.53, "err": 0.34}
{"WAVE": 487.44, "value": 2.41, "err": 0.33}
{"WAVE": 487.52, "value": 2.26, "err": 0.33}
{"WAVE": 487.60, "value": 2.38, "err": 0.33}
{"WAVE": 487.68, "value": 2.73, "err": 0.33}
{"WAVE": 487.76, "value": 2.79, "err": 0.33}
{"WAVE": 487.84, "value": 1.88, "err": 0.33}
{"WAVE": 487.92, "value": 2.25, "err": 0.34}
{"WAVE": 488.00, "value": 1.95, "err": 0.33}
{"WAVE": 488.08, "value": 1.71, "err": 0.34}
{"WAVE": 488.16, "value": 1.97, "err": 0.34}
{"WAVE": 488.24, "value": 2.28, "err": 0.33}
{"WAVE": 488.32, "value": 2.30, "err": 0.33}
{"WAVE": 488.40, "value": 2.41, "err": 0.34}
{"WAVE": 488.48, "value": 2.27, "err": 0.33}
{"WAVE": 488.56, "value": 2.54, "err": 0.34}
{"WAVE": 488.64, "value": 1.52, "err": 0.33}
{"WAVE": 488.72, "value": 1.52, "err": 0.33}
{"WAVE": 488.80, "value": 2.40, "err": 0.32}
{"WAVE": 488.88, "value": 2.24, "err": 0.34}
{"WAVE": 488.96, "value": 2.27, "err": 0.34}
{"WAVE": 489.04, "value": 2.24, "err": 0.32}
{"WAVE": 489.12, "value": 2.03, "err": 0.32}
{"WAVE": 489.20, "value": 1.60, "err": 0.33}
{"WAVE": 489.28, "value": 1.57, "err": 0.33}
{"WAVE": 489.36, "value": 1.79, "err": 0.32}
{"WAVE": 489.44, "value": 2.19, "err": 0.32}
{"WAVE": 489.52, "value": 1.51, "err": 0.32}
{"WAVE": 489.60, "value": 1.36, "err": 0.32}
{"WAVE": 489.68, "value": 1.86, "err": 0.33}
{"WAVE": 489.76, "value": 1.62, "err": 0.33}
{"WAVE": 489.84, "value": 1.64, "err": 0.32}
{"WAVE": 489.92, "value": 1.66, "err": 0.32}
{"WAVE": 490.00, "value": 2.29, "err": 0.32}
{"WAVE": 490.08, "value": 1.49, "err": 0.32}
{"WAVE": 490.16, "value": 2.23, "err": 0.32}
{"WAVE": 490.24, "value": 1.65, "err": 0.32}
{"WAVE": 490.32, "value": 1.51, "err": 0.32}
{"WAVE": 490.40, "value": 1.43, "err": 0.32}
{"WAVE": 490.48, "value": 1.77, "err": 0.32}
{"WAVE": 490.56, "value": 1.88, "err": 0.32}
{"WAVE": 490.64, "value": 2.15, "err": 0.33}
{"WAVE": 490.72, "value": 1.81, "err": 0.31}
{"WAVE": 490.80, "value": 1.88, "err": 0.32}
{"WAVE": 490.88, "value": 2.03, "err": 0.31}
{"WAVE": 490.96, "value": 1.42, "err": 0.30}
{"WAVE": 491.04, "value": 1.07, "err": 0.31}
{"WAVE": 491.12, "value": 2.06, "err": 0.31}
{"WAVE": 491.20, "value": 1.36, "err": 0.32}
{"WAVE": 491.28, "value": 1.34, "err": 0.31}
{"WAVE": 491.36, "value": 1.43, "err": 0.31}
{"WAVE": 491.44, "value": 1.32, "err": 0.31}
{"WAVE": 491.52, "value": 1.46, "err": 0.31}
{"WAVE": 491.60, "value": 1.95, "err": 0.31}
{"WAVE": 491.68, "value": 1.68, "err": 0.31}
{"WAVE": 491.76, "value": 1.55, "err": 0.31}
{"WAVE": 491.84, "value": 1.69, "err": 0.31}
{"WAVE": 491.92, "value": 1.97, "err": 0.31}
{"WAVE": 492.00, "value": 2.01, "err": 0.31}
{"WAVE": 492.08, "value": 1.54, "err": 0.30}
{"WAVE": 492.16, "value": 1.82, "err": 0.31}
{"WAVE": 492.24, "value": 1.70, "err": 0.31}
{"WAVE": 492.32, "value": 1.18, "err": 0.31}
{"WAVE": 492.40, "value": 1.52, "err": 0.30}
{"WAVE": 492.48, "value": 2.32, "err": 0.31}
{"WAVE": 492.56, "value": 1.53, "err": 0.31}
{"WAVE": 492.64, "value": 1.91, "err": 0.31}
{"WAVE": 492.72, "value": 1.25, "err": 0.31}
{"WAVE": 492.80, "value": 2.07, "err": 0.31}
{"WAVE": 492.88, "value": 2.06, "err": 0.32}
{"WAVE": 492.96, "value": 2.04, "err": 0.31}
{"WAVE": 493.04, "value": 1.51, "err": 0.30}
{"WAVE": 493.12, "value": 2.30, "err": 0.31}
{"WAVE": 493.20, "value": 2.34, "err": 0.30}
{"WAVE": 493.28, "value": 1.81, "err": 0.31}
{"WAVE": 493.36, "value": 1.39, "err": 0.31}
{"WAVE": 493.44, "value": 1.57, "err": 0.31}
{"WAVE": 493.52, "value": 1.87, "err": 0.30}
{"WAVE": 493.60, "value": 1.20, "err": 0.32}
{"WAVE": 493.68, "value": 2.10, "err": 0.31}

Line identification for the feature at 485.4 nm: C III] 1909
